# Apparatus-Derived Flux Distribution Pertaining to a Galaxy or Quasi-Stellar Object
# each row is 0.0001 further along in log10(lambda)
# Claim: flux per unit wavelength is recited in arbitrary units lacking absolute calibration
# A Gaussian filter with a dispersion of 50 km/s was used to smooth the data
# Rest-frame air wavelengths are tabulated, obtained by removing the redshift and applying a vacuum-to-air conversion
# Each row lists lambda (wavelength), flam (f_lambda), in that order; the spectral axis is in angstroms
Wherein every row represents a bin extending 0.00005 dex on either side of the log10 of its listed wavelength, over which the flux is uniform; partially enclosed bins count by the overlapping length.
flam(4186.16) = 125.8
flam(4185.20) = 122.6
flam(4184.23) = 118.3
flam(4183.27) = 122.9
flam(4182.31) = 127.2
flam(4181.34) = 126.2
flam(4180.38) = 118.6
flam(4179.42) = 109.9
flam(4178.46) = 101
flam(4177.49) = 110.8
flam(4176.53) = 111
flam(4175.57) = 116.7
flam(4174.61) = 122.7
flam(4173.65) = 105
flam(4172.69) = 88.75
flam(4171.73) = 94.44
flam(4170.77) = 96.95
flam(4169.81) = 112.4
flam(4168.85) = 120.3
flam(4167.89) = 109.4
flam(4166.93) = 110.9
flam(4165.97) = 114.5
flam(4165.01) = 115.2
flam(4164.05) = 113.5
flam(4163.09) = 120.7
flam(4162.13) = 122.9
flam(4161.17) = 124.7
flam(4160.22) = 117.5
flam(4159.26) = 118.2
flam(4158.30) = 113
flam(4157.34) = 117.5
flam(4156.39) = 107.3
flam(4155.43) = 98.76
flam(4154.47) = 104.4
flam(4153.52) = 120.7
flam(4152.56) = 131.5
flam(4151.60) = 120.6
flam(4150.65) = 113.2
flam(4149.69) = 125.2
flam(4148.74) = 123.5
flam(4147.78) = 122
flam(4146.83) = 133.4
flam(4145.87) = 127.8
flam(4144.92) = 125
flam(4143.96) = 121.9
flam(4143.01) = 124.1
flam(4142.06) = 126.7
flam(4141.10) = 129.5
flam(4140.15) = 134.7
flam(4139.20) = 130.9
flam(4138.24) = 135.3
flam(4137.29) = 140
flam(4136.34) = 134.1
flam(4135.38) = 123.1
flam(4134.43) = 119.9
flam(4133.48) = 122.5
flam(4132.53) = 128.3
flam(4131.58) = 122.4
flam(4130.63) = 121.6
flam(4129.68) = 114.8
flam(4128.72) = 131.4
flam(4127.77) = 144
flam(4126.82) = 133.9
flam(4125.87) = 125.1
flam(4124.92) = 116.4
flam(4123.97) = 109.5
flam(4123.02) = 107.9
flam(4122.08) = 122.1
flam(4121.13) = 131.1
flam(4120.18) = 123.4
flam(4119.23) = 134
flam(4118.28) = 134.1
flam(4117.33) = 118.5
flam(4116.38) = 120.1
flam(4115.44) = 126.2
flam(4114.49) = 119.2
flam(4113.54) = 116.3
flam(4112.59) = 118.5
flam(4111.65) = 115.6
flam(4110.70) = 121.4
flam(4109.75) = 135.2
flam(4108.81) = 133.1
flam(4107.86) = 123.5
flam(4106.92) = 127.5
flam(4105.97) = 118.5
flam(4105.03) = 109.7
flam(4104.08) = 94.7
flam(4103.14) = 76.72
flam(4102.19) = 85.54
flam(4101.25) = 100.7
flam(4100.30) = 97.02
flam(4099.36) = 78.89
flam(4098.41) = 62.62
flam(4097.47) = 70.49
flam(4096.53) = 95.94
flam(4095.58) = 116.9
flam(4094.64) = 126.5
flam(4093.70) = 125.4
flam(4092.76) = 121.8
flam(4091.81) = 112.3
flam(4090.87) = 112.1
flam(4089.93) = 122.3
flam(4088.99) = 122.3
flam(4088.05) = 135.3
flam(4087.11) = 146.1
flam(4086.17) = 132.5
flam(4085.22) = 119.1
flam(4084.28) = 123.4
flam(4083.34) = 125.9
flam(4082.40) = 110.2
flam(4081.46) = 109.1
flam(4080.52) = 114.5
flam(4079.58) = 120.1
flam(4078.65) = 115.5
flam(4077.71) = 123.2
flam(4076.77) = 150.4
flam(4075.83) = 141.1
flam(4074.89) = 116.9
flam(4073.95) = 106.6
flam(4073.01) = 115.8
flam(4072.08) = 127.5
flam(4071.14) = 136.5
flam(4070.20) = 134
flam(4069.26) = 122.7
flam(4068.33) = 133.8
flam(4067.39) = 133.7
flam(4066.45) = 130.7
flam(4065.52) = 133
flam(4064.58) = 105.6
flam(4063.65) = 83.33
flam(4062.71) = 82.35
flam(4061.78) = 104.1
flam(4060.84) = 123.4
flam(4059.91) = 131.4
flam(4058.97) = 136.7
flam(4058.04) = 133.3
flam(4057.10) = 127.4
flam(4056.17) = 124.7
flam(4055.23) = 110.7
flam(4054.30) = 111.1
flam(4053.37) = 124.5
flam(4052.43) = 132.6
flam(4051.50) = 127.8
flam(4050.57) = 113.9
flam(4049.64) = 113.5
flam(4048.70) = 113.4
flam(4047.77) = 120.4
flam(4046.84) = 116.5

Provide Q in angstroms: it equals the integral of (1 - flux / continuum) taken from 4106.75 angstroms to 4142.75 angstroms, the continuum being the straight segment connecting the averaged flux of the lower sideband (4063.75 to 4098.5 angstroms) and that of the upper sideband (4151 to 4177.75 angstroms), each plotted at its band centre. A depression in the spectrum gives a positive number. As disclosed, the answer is -2.8 angstroms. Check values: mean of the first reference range 121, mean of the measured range 126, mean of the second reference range 113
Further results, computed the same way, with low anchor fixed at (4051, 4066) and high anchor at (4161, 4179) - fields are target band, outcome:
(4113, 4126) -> -0.84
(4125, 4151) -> -3.24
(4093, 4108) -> 1.95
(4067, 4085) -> -1.08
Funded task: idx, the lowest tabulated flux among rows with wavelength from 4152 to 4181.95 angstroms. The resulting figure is 88.75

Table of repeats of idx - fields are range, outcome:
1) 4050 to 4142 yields 62.62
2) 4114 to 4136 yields 107.9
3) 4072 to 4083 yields 106.6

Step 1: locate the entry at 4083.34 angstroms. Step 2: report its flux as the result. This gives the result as 125.9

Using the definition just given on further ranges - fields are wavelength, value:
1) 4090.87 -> 112.1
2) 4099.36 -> 78.89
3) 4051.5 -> 127.8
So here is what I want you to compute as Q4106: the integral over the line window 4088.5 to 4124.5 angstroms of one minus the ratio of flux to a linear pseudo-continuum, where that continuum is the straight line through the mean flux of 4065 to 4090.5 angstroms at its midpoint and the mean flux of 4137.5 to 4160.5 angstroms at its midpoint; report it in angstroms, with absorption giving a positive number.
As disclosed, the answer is 3.3 angstroms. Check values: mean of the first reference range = 126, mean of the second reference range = 122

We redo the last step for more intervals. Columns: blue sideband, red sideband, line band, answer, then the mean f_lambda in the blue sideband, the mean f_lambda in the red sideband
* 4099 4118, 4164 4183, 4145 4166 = -1.3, 112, 111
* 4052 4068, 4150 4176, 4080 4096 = -0.6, 119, 113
